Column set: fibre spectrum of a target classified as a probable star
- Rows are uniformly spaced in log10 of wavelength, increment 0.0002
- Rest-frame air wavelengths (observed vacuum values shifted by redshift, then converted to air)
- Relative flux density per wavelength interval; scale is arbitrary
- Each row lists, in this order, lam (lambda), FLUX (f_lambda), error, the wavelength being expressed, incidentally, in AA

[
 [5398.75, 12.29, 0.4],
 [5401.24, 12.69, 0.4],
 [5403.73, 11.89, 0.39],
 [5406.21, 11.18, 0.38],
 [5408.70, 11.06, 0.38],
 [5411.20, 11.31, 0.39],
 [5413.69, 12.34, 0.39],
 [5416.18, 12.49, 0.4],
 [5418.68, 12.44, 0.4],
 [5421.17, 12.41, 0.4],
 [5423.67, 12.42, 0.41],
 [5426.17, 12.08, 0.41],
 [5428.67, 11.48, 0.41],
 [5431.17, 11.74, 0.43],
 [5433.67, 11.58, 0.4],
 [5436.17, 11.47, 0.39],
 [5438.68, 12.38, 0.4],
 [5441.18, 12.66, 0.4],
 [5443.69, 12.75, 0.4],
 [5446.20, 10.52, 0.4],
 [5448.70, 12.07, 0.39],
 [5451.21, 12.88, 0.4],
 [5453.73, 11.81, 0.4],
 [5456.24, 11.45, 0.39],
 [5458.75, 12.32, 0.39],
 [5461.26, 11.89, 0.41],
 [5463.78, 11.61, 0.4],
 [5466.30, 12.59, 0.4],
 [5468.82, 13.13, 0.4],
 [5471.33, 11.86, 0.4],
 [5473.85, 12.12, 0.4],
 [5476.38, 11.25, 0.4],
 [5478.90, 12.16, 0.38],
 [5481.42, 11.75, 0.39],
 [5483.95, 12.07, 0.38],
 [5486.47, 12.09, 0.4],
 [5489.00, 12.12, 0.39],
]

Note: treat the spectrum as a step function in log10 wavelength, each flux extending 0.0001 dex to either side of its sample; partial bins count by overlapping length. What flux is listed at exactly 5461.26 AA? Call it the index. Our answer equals 11.89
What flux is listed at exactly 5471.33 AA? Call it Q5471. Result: 11.86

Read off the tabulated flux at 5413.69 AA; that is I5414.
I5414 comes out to 12.34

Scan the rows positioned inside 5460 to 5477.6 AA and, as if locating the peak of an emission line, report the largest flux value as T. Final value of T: 13.13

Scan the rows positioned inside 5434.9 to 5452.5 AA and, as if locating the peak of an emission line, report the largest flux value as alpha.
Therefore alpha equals 12.88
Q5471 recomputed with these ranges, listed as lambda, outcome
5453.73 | 11.81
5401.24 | 12.69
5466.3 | 12.59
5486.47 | 12.09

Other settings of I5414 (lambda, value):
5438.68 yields 12.38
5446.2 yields 10.52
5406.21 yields 11.18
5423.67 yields 12.42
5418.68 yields 12.44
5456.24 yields 11.45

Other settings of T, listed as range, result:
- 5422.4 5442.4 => 12.66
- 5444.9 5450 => 12.07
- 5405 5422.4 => 12.49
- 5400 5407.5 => 12.69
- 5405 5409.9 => 11.18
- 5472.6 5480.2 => 12.16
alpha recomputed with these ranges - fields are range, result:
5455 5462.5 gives 12.32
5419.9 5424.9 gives 12.42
